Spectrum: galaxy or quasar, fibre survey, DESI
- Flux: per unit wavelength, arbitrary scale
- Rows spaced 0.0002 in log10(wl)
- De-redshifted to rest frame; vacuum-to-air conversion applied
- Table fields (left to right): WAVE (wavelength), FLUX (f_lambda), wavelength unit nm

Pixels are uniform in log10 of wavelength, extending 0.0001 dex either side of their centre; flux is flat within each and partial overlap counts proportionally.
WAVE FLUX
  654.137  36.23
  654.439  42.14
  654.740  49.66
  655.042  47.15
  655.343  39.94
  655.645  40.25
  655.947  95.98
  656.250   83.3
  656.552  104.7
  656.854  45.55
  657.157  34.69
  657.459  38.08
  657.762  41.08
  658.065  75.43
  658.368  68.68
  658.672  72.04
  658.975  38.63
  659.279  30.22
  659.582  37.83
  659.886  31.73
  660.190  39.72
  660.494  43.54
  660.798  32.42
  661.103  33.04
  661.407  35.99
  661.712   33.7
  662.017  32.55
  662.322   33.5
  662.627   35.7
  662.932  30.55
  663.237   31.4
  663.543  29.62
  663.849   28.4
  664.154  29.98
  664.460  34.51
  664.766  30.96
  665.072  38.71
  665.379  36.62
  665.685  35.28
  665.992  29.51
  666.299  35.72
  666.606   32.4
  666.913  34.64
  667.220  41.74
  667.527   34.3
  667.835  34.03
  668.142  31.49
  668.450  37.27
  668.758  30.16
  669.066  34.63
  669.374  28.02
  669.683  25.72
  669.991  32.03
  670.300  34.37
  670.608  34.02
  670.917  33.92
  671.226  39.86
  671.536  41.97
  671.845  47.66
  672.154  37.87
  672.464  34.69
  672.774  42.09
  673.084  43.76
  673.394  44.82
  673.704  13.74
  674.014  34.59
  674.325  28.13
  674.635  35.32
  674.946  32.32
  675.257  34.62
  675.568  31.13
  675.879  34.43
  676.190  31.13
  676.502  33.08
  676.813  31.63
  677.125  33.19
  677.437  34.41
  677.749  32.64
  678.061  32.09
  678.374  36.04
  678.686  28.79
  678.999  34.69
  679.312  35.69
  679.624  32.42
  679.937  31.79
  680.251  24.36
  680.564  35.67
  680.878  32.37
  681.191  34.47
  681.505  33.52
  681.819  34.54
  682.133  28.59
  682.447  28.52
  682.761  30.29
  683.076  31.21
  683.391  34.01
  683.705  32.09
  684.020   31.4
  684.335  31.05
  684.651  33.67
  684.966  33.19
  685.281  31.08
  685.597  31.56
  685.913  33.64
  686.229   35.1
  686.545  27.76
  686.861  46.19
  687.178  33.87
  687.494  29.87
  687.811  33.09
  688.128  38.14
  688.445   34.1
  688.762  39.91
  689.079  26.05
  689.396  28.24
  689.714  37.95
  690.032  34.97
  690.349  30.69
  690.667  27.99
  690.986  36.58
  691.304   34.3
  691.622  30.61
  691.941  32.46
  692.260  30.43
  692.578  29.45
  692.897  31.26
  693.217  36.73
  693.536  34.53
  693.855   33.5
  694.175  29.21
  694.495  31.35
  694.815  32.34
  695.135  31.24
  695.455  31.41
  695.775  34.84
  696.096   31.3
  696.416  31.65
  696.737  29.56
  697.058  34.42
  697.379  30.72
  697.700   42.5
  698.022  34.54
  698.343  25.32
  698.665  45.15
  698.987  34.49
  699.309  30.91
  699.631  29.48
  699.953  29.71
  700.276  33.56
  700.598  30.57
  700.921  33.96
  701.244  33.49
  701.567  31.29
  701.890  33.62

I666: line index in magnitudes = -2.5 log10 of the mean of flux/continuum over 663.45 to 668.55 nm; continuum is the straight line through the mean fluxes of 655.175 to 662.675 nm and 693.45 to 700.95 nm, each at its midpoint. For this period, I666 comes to 0.31 mag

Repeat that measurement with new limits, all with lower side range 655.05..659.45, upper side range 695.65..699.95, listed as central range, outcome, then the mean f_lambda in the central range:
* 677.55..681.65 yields 0.33 mag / 32.7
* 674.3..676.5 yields 0.38 mag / 32.7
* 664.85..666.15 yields 0.45 mag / 34.8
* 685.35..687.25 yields 0.16 mag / 34.5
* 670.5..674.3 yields 0.29 mag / 37.1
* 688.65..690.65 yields 0.17 mag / 32.5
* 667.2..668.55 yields 0.41 mag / 35.1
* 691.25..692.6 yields 0.17 mag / 31.4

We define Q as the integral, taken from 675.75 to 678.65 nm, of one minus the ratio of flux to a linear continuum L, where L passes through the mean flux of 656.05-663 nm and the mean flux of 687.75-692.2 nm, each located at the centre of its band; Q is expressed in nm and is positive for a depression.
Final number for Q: 0.42 nm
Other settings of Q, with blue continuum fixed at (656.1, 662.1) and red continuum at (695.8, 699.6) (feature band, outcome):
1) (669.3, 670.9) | 0.457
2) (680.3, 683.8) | 0.648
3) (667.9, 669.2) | 0.320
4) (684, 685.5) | 0.244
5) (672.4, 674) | 0.257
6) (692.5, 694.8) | 0.176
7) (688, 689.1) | 0.043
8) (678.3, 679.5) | 0.204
